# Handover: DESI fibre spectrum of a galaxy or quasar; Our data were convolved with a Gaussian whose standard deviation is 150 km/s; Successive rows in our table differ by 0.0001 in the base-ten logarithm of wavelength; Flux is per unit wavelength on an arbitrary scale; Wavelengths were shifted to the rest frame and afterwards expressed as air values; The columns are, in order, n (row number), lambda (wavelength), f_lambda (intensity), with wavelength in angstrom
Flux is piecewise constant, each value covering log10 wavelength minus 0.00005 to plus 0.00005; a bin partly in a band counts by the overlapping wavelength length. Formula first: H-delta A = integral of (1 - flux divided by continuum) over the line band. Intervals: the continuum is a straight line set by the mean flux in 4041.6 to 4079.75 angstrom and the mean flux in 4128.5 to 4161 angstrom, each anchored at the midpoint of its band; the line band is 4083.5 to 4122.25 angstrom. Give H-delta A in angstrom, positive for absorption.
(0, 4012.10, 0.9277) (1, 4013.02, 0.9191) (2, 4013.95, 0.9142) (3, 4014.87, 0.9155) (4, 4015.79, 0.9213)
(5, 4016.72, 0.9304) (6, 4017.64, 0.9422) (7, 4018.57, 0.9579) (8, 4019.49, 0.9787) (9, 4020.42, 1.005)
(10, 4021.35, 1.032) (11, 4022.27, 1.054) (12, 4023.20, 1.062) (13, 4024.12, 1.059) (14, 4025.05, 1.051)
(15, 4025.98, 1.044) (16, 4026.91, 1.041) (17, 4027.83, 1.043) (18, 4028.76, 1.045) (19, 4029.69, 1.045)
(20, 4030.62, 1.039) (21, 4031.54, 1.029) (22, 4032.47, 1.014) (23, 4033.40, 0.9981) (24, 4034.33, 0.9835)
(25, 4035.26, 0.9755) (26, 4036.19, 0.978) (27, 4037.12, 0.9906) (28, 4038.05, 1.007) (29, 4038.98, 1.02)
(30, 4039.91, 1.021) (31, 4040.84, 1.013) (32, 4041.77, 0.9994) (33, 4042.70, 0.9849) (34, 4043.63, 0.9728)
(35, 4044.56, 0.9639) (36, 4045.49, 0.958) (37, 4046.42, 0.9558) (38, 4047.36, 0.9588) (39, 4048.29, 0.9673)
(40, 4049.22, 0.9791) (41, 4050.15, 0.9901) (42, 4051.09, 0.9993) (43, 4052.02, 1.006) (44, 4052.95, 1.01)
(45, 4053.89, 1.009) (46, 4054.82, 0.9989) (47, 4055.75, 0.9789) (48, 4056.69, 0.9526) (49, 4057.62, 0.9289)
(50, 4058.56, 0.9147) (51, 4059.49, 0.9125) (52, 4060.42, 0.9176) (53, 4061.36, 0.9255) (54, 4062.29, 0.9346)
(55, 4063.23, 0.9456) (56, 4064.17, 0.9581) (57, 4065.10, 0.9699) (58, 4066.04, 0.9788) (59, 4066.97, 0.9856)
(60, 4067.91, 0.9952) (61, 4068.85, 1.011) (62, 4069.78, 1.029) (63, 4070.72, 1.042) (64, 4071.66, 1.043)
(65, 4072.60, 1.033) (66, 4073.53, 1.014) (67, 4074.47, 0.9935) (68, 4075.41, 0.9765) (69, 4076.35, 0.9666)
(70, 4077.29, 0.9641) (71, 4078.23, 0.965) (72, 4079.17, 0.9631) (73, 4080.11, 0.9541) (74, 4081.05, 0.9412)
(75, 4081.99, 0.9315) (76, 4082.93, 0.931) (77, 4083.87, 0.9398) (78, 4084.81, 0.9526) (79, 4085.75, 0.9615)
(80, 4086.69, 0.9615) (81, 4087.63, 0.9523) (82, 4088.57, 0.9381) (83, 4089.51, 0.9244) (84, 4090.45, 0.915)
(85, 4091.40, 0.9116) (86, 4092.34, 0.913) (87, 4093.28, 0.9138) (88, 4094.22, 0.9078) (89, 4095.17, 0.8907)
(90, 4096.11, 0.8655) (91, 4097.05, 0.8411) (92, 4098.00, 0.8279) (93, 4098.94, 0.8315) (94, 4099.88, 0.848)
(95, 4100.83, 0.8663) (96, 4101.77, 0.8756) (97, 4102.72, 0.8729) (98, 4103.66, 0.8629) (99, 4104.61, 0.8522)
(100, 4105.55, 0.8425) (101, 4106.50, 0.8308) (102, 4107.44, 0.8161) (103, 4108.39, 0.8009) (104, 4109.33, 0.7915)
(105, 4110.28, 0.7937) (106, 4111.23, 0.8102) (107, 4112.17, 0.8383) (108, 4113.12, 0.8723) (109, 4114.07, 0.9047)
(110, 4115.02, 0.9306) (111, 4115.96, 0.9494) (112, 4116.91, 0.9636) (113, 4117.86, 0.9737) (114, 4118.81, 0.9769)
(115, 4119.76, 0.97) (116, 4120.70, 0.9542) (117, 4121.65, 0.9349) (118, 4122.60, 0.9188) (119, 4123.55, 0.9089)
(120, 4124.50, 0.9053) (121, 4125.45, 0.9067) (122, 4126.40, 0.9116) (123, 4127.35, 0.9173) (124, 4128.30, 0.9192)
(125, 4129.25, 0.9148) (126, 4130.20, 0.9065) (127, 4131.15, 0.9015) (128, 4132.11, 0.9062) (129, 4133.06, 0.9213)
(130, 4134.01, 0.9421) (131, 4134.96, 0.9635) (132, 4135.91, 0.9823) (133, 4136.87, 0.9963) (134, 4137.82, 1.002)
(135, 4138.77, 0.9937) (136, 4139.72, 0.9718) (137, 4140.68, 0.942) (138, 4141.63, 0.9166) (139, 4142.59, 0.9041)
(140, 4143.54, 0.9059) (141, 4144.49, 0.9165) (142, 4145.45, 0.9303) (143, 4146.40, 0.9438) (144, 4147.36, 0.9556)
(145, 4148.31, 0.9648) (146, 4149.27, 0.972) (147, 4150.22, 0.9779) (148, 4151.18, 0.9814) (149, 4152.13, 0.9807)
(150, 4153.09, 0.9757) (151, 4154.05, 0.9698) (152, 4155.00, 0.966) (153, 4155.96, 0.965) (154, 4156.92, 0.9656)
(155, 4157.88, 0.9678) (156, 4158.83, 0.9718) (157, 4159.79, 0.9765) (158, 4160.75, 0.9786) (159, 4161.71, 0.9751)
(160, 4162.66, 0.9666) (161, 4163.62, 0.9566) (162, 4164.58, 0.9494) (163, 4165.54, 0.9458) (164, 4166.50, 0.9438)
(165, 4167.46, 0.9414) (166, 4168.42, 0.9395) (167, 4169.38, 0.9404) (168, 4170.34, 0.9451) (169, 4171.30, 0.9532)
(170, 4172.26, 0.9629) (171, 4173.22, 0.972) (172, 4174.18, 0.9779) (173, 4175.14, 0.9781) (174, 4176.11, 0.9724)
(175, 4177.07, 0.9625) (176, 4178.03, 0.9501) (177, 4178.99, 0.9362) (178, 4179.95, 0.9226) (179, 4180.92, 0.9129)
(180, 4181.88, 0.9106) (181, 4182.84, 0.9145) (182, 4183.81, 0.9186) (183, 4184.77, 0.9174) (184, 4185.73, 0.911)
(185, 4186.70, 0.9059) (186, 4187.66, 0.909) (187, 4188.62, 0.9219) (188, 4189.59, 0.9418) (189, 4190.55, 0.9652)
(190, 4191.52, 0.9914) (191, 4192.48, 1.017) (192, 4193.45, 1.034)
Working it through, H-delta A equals 2.9 angstrom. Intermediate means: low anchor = 0.977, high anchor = 0.953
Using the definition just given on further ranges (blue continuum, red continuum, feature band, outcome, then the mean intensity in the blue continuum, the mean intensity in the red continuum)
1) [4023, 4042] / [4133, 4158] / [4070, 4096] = 1.0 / 1.02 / 0.959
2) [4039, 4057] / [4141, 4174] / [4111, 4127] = 0.7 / 0.986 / 0.956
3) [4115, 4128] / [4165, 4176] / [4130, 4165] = -0.4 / 0.938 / 0.955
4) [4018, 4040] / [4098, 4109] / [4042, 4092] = -2.1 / 1.02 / 0.845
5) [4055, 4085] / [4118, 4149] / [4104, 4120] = 1.2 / 0.968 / 0.938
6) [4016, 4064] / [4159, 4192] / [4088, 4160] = 3.4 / 0.99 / 0.946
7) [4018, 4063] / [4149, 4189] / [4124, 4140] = 0.4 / 0.993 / 0.952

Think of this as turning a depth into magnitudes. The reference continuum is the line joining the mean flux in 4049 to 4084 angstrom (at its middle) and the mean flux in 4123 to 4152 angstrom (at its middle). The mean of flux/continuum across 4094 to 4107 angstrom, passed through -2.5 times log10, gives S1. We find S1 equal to 0.12 mag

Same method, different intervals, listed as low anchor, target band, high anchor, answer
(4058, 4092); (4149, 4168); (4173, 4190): -0.03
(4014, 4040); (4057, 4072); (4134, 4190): 0.02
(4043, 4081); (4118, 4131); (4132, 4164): 0.04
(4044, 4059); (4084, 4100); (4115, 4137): 0.06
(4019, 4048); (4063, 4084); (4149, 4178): 0.02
